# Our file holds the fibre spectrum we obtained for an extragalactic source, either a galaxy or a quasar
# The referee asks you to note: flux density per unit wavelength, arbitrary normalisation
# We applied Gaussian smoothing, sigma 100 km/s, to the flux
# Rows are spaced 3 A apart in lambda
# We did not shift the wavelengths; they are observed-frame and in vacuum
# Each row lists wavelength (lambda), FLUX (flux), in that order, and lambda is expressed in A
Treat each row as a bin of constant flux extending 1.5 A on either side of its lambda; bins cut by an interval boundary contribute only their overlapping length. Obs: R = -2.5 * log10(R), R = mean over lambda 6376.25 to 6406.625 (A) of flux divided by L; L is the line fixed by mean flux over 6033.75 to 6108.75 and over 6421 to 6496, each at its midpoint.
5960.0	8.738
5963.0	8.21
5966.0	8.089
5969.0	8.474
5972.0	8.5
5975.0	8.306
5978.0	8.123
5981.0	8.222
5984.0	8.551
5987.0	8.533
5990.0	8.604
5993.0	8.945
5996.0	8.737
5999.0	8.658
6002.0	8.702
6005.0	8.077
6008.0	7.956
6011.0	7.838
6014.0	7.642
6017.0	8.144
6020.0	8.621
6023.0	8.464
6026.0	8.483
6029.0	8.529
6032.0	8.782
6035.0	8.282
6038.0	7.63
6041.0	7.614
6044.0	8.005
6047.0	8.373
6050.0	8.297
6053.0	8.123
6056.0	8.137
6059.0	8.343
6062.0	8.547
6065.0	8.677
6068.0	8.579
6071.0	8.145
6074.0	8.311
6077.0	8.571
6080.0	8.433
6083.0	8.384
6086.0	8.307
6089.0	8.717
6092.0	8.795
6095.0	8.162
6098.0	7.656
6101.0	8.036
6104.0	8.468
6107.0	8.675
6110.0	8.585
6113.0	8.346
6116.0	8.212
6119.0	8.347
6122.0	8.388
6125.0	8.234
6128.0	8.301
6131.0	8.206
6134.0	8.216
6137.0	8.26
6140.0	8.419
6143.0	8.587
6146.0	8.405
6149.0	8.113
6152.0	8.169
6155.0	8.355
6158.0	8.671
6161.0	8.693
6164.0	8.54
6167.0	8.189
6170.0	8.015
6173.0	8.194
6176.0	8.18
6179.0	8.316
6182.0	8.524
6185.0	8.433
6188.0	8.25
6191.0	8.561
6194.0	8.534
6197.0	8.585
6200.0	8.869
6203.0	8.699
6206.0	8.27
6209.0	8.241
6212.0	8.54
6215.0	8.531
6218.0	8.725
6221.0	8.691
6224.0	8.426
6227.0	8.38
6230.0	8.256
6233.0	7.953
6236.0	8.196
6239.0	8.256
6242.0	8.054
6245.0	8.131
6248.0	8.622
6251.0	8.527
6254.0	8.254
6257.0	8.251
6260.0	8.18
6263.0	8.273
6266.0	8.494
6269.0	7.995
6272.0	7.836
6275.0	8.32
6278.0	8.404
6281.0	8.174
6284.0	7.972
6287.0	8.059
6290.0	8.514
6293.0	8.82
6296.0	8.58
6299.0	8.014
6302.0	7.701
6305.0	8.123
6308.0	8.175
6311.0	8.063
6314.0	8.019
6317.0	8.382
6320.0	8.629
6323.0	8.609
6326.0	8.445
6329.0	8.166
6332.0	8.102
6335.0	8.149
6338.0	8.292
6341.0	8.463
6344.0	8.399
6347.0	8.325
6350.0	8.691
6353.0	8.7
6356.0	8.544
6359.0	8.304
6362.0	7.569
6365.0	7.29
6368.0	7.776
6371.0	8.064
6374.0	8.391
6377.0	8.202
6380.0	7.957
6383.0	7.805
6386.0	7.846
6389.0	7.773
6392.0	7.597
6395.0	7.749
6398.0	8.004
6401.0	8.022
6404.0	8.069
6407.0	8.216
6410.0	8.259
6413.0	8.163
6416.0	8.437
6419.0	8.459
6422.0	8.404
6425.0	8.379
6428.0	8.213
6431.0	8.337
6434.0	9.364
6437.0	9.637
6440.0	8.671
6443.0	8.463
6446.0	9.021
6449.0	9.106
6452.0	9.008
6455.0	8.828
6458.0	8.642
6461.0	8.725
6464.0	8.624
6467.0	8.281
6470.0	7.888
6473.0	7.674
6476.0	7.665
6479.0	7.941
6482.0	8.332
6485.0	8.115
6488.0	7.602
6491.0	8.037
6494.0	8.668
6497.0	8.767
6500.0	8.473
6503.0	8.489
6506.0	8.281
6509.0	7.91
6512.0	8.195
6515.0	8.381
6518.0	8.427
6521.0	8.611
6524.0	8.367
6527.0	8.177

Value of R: 0.07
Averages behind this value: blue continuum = 8.29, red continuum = 8.47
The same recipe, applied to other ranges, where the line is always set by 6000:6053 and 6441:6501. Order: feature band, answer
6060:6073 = -0.03 mag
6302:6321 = 0.02 mag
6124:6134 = 0.00 mag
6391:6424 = 0.03 mag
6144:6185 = -0.01 mag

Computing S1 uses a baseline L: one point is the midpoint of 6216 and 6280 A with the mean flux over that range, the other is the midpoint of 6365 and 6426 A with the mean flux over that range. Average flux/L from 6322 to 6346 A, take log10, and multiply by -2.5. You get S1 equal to -0.02 mag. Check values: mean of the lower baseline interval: 8.3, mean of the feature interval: 8.32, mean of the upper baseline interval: 8.06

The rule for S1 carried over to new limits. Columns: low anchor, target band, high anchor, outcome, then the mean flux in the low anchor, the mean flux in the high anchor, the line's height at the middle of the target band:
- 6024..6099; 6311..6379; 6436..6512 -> 0.02 mag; 8.32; 8.42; 8.39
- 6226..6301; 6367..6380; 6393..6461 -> 0.04 mag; 8.26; 8.52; 8.43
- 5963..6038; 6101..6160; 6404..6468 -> 0.01 mag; 8.37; 8.62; 8.44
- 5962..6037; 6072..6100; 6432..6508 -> 0.00 mag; 8.38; 8.49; 8.4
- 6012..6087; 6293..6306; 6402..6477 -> 0.03 mag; 8.29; 8.5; 8.43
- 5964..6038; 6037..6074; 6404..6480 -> 0.02 mag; 8.37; 8.49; 8.38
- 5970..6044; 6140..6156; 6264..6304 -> -0.01 mag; 8.33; 8.22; 8.27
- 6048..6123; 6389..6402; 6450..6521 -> 0.07 mag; 8.37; 8.31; 8.33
